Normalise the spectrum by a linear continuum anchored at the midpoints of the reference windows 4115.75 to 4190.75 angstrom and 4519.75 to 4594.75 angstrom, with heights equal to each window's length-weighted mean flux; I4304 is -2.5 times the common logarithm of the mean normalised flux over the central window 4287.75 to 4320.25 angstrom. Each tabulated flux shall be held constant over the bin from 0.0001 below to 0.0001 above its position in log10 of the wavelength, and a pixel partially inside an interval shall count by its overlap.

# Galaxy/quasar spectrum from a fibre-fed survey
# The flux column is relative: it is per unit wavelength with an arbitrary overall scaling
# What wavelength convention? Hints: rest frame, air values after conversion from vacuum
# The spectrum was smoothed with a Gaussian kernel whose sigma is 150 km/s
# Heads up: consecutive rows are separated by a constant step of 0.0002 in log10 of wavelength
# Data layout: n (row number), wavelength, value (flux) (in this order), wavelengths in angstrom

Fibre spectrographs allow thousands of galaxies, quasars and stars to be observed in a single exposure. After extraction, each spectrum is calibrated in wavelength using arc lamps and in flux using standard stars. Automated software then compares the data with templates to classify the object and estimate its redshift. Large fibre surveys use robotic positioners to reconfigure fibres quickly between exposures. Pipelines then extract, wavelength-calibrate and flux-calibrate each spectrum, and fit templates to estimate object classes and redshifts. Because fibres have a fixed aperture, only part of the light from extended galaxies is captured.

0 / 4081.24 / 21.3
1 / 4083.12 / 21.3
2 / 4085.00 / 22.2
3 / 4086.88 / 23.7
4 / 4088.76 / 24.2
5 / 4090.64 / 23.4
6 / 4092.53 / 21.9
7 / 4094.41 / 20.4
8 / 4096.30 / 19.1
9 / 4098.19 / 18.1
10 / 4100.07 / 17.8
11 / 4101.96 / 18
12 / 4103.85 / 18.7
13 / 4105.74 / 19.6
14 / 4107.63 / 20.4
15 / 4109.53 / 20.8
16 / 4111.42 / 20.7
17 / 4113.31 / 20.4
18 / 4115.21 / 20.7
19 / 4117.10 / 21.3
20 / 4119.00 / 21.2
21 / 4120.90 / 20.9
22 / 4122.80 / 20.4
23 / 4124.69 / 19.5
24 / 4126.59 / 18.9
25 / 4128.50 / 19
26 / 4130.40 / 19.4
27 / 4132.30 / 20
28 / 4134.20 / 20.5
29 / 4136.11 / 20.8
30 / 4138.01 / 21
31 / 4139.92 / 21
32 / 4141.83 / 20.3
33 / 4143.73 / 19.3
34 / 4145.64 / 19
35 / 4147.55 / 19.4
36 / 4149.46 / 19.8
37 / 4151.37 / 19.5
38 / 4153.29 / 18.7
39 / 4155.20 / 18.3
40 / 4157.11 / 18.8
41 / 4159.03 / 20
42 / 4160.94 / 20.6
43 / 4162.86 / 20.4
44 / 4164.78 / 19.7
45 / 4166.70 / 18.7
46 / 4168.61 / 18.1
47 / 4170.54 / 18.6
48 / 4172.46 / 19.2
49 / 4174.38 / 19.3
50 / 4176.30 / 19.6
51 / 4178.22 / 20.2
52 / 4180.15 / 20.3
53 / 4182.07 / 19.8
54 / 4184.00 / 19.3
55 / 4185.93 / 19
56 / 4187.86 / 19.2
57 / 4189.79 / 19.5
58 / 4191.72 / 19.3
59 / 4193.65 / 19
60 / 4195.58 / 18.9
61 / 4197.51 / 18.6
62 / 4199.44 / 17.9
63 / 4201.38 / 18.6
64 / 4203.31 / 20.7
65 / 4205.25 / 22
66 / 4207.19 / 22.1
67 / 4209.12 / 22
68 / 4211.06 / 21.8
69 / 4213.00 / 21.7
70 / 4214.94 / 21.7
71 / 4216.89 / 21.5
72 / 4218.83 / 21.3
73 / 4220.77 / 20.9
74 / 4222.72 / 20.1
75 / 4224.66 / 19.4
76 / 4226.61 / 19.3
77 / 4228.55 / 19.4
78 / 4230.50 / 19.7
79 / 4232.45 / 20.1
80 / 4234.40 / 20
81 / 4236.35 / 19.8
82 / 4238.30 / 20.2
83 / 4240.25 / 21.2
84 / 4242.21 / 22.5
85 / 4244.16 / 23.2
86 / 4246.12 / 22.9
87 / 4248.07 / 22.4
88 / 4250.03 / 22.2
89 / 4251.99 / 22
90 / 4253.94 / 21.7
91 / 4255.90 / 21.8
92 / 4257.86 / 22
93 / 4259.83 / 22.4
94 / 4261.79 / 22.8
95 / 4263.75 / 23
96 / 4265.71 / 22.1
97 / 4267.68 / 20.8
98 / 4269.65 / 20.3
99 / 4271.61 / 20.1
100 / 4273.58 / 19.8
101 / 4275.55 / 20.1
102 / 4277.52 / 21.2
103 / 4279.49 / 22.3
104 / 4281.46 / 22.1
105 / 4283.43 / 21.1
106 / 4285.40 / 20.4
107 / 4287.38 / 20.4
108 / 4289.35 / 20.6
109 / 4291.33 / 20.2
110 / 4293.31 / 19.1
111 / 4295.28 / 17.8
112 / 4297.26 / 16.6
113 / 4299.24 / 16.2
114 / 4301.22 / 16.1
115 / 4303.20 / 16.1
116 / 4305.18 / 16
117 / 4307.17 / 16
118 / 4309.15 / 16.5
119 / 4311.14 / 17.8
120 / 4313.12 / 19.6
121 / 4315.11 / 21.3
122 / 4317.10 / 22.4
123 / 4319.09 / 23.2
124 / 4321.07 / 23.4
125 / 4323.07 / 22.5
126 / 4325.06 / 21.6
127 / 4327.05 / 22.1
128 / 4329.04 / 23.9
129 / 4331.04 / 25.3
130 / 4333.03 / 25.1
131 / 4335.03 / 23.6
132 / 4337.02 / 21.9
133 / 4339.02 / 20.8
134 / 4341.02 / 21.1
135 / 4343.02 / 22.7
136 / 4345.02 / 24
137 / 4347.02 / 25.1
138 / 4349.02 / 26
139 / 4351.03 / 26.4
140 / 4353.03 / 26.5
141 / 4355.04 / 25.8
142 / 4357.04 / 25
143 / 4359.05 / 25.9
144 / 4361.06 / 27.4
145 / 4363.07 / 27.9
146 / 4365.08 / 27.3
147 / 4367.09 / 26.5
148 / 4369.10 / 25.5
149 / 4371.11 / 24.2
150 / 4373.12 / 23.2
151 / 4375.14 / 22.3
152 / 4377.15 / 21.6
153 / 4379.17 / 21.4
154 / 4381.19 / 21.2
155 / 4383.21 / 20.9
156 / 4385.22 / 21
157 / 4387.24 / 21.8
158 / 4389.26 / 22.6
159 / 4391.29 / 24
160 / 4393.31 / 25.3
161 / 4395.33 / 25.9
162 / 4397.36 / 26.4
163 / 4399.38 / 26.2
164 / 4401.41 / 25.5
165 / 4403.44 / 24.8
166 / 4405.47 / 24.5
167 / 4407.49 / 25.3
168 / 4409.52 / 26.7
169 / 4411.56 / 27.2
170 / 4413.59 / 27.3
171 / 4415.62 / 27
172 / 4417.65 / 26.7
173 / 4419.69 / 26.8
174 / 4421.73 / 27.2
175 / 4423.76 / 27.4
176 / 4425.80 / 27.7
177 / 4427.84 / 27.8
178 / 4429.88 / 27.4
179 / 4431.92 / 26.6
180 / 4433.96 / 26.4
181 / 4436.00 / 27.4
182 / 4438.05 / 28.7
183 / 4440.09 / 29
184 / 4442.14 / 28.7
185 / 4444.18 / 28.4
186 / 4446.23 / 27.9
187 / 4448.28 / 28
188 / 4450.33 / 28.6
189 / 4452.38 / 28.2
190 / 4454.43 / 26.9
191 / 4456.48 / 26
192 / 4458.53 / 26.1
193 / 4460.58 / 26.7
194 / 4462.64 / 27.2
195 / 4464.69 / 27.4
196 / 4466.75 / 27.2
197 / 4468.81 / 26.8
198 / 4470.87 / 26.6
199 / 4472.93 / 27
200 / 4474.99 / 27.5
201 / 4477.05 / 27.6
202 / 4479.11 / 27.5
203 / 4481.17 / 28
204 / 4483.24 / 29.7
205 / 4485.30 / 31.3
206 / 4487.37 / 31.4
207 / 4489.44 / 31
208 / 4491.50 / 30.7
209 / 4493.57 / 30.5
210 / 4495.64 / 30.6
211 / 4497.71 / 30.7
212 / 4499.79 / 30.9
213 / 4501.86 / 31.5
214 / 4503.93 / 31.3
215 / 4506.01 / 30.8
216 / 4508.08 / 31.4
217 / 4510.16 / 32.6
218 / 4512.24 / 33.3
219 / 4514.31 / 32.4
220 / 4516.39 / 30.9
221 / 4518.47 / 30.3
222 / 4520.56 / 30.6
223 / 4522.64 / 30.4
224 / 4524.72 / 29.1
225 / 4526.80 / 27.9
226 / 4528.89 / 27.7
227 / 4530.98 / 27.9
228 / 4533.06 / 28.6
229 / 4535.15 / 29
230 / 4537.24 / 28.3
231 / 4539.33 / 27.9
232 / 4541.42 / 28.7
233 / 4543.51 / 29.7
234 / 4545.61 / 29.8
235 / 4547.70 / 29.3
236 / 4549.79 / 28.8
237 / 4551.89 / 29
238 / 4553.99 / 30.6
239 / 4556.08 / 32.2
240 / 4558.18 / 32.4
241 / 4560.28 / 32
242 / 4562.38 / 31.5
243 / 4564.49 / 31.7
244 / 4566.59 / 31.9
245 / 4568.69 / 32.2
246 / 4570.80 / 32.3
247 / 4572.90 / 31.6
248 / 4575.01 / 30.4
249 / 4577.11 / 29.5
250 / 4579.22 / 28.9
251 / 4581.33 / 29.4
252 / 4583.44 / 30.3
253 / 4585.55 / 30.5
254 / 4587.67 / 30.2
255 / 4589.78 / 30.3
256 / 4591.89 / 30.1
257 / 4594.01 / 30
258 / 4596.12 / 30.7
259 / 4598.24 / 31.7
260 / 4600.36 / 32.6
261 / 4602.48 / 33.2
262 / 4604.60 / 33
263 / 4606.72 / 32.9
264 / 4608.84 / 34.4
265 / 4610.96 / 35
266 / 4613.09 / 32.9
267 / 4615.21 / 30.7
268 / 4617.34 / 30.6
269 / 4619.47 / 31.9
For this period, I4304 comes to 0.260 mag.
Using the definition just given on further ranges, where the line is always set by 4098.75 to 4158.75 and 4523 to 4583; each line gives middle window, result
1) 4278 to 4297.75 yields 0.17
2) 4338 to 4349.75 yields 0.08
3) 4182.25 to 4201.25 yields 0.13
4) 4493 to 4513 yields -0.09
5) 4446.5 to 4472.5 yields 0.02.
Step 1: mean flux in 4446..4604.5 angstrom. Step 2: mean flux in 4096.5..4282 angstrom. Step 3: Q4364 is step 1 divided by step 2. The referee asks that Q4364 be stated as 1.47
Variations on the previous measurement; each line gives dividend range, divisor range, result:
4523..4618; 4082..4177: 1.53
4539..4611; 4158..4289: 1.51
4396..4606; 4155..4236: 1.47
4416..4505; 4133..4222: 1.42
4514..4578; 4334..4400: 1.25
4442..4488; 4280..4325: 1.43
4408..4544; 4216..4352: 1.36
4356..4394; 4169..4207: 1.23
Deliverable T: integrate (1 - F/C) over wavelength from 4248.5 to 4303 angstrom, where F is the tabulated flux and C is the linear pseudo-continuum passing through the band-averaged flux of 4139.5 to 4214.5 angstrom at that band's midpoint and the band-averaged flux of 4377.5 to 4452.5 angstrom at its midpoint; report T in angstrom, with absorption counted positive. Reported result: 4.32 angstrom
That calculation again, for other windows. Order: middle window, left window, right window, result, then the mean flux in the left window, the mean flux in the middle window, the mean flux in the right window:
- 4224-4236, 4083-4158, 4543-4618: 1.66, 20.2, 19.7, 31.2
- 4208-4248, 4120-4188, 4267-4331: -2.33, 19.6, 21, 20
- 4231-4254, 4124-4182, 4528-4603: 0.47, 19.6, 21.5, 30.3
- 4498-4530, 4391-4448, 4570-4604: -1.86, 26.8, 30.7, 30.8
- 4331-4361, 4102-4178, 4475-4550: 1.17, 19.8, 24.4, 29.9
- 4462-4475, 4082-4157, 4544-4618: 0.67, 20.2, 27.1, 31.2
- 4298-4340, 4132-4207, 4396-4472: 5.83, 19.6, 20.5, 27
